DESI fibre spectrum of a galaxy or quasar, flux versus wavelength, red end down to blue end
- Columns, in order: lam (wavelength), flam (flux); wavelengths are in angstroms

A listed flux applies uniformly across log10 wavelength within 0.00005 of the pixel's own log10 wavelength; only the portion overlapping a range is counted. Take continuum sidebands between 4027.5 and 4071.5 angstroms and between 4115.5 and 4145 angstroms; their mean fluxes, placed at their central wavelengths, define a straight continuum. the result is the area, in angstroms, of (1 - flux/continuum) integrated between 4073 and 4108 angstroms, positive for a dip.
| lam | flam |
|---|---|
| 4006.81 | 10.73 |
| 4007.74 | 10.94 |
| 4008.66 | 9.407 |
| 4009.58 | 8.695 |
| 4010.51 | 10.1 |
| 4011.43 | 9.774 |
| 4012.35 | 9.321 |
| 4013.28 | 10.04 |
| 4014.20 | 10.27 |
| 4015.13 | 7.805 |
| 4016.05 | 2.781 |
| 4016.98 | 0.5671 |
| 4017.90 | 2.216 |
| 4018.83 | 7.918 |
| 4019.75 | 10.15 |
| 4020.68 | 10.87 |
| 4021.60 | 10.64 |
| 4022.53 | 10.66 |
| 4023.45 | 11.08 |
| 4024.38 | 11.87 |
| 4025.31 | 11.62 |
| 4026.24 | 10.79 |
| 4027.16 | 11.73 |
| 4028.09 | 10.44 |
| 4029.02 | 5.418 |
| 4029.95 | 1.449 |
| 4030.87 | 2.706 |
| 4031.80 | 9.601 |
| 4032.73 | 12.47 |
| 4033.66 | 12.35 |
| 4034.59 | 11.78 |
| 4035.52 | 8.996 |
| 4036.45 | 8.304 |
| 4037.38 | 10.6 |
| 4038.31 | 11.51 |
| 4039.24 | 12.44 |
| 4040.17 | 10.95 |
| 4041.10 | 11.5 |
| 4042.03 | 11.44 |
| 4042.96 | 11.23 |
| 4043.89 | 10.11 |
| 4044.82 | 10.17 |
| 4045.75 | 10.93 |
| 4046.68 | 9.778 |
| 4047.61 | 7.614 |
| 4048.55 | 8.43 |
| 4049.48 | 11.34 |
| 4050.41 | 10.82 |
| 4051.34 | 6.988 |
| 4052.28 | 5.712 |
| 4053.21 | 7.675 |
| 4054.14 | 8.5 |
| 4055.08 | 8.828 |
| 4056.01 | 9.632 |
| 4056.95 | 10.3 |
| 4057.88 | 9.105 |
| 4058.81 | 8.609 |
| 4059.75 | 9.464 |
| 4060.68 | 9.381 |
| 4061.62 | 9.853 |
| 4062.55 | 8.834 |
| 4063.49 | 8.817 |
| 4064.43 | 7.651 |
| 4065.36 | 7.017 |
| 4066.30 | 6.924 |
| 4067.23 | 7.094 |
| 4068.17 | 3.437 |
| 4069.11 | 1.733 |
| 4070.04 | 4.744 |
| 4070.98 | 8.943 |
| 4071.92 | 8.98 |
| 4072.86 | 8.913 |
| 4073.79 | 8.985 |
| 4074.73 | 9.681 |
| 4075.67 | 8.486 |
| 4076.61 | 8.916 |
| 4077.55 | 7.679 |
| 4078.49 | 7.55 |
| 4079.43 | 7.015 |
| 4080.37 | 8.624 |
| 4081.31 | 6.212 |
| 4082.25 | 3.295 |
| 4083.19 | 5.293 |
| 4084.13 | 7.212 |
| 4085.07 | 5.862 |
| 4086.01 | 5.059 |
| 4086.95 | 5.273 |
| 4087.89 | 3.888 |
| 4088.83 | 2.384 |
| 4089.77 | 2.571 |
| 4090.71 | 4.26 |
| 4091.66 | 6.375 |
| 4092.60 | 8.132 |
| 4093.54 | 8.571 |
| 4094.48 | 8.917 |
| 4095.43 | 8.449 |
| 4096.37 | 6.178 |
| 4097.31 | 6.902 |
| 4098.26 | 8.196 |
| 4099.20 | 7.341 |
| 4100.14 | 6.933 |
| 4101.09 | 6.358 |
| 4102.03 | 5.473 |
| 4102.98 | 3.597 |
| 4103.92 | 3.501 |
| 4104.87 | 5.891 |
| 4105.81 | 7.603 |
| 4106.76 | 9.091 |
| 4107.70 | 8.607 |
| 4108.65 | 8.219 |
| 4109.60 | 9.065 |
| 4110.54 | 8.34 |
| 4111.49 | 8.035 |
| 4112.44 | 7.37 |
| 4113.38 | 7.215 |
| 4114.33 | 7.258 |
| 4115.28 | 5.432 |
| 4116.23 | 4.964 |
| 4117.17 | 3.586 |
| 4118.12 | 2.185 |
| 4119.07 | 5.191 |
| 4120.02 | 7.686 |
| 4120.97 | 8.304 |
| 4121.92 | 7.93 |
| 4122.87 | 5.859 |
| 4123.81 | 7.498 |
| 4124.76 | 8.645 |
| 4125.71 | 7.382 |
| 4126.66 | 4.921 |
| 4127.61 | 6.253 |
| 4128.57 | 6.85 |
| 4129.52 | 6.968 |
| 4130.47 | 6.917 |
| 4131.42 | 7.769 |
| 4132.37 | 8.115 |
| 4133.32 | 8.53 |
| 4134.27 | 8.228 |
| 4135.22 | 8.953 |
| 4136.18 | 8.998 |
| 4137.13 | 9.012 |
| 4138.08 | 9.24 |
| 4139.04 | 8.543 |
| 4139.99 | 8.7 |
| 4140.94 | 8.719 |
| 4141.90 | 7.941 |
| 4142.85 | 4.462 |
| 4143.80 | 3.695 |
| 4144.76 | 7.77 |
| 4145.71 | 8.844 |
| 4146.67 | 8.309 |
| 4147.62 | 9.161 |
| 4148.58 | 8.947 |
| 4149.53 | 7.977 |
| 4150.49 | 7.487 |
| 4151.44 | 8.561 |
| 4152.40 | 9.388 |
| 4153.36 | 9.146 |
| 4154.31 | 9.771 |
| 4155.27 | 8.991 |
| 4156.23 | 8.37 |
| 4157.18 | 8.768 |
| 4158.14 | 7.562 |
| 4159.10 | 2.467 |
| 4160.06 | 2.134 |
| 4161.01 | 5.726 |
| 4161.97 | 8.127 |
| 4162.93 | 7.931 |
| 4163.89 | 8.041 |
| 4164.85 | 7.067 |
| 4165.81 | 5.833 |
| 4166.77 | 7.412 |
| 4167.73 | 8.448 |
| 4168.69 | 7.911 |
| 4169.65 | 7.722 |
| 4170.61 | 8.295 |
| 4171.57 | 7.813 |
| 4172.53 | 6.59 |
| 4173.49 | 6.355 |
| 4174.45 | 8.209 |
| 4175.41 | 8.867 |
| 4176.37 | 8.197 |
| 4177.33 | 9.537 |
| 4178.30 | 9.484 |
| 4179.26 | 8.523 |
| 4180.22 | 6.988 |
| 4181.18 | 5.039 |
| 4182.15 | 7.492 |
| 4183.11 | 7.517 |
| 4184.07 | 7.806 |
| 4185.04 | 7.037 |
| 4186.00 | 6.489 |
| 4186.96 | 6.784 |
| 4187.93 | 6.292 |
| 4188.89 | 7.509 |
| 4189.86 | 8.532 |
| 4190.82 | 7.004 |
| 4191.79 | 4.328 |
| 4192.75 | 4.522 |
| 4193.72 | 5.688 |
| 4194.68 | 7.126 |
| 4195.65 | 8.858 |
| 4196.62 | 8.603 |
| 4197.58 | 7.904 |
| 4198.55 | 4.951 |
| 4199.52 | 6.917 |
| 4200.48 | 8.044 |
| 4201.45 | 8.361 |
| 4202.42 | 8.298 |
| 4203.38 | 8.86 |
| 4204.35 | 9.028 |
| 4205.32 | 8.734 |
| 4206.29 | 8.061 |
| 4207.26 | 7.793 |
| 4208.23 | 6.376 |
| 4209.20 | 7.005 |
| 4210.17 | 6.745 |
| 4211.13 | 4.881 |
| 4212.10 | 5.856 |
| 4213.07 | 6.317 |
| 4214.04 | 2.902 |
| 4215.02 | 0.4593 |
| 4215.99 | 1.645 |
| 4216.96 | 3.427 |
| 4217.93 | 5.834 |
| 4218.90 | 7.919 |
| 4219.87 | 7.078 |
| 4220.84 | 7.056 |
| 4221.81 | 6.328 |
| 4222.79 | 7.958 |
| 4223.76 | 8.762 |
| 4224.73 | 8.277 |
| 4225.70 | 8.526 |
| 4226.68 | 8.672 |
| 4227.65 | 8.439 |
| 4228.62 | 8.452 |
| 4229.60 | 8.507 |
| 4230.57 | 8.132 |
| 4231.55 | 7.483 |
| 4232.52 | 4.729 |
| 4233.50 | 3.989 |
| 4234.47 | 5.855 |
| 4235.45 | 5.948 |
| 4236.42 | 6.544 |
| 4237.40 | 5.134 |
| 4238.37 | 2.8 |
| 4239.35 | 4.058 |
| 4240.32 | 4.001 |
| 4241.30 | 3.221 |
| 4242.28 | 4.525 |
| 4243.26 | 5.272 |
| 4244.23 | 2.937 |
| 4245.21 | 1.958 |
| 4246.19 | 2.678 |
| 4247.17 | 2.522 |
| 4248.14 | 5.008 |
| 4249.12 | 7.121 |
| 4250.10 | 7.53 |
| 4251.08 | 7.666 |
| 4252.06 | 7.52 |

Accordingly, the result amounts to 5.72 angstroms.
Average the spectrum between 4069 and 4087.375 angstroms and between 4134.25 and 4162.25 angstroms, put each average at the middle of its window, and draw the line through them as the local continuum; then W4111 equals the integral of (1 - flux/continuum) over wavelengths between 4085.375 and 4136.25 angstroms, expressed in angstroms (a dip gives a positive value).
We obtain 4.85 angstroms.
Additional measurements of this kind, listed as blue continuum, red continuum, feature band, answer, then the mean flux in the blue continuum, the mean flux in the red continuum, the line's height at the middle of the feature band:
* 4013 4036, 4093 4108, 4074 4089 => 1.8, 8.64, 6.96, 7.38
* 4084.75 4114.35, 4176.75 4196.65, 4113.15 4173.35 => -4.0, 6.59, 7.17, 6.88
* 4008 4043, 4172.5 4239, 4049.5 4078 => 2.1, 9.24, 6.87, 8.74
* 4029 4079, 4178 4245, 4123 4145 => 0.2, 8.74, 6.5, 7.6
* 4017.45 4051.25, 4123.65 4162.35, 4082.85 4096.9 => 4.5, 9.75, 7.65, 8.68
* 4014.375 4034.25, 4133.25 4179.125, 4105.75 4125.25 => 2.4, 8.39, 7.84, 8.01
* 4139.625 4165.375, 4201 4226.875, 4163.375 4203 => -1.5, 7.55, 6.68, 7.12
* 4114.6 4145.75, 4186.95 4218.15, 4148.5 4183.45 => -4.4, 7.07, 6.47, 6.78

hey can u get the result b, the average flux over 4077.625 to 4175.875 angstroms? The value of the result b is 7.07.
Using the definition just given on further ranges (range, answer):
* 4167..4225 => 7.02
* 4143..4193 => 7.43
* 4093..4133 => 6.9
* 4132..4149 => 8.12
